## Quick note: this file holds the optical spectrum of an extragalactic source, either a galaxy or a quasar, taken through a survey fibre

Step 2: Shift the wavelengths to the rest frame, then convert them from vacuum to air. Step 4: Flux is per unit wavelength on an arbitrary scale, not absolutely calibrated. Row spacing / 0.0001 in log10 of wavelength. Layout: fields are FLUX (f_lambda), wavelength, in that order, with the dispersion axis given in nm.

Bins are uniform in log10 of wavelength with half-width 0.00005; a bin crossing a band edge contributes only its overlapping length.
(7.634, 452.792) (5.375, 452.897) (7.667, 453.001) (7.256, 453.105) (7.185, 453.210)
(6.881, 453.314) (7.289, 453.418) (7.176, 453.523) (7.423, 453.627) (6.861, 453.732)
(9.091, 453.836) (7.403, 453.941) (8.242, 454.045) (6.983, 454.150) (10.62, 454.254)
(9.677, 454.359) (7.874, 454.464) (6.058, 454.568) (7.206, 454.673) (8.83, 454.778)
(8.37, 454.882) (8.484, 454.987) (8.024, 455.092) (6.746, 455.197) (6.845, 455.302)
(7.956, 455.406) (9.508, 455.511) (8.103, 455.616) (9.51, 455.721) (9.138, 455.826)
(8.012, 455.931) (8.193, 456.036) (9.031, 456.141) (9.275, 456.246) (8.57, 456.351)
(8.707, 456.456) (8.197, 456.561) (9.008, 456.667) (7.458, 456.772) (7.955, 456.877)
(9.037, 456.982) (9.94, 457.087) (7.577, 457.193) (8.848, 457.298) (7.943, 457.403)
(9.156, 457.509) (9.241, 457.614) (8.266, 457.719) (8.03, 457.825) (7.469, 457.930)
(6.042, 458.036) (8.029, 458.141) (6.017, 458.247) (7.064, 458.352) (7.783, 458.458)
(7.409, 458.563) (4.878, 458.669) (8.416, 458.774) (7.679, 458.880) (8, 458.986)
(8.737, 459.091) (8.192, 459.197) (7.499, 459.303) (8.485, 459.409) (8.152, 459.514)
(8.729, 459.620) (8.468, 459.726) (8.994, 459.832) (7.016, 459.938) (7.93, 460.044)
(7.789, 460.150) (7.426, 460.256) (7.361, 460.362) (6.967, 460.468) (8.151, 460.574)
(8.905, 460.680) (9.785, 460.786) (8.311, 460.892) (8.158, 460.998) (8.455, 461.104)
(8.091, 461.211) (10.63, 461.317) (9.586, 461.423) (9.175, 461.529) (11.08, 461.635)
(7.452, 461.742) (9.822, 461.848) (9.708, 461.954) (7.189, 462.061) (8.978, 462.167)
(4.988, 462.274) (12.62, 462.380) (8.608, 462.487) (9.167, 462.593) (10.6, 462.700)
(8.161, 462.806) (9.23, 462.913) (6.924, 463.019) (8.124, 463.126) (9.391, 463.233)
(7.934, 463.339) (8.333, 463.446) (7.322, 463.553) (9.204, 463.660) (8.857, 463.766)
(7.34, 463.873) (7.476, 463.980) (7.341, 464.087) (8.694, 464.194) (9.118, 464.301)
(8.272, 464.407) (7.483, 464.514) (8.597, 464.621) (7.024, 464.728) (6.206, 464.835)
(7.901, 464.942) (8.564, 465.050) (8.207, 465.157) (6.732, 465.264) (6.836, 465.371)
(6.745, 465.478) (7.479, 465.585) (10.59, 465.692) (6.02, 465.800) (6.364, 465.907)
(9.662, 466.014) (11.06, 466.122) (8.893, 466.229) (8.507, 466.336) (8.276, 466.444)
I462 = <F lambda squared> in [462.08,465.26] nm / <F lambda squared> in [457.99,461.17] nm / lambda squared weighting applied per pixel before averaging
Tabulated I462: 1.1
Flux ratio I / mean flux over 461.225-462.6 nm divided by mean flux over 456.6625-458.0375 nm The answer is 1.09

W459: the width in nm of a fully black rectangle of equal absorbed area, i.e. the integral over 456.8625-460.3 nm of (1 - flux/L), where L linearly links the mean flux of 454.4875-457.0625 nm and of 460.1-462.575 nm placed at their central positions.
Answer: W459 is 0.21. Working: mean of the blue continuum 8.28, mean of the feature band 7.95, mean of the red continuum 8.67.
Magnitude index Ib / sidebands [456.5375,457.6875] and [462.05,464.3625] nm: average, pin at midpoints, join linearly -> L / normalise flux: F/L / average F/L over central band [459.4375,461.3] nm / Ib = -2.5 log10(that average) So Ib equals 0.04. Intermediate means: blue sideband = 8.58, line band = 8.21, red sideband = 8.46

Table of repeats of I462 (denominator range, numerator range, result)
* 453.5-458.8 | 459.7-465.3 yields 1.07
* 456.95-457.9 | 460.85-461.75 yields 1.07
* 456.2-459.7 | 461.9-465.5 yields 1.04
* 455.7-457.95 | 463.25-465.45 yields 0.95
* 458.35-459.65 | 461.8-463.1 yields 1.15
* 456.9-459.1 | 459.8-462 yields 1.11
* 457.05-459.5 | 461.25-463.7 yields 1.15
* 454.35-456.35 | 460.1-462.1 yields 1.08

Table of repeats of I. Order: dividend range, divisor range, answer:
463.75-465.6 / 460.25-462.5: 0.88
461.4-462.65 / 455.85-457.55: 1.05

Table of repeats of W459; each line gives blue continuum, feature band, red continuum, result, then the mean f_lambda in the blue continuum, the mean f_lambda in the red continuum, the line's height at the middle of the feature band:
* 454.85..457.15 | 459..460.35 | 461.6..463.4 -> 0.09 nm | 8.45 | 8.79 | 8.65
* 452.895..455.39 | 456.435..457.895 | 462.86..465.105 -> -0.13 nm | 7.7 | 8.06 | 7.81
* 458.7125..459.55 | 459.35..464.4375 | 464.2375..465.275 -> -0.33 nm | 8.12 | 7.86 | 7.99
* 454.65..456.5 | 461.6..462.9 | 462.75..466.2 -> -0.14 nm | 8.38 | 8.05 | 8.13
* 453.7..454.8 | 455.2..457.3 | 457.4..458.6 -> -0.17 nm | 8.08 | 7.7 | 7.88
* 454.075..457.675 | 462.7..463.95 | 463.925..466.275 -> -0.05 nm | 8.41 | 7.96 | 8.05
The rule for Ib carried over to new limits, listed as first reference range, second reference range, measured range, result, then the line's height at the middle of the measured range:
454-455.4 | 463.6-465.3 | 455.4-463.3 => -0.05 mag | 7.97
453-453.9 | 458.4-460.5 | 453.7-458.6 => -0.08 mag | 7.59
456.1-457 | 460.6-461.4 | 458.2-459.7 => 0.14 mag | 8.75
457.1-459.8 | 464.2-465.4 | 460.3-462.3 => -0.10 mag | 7.84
